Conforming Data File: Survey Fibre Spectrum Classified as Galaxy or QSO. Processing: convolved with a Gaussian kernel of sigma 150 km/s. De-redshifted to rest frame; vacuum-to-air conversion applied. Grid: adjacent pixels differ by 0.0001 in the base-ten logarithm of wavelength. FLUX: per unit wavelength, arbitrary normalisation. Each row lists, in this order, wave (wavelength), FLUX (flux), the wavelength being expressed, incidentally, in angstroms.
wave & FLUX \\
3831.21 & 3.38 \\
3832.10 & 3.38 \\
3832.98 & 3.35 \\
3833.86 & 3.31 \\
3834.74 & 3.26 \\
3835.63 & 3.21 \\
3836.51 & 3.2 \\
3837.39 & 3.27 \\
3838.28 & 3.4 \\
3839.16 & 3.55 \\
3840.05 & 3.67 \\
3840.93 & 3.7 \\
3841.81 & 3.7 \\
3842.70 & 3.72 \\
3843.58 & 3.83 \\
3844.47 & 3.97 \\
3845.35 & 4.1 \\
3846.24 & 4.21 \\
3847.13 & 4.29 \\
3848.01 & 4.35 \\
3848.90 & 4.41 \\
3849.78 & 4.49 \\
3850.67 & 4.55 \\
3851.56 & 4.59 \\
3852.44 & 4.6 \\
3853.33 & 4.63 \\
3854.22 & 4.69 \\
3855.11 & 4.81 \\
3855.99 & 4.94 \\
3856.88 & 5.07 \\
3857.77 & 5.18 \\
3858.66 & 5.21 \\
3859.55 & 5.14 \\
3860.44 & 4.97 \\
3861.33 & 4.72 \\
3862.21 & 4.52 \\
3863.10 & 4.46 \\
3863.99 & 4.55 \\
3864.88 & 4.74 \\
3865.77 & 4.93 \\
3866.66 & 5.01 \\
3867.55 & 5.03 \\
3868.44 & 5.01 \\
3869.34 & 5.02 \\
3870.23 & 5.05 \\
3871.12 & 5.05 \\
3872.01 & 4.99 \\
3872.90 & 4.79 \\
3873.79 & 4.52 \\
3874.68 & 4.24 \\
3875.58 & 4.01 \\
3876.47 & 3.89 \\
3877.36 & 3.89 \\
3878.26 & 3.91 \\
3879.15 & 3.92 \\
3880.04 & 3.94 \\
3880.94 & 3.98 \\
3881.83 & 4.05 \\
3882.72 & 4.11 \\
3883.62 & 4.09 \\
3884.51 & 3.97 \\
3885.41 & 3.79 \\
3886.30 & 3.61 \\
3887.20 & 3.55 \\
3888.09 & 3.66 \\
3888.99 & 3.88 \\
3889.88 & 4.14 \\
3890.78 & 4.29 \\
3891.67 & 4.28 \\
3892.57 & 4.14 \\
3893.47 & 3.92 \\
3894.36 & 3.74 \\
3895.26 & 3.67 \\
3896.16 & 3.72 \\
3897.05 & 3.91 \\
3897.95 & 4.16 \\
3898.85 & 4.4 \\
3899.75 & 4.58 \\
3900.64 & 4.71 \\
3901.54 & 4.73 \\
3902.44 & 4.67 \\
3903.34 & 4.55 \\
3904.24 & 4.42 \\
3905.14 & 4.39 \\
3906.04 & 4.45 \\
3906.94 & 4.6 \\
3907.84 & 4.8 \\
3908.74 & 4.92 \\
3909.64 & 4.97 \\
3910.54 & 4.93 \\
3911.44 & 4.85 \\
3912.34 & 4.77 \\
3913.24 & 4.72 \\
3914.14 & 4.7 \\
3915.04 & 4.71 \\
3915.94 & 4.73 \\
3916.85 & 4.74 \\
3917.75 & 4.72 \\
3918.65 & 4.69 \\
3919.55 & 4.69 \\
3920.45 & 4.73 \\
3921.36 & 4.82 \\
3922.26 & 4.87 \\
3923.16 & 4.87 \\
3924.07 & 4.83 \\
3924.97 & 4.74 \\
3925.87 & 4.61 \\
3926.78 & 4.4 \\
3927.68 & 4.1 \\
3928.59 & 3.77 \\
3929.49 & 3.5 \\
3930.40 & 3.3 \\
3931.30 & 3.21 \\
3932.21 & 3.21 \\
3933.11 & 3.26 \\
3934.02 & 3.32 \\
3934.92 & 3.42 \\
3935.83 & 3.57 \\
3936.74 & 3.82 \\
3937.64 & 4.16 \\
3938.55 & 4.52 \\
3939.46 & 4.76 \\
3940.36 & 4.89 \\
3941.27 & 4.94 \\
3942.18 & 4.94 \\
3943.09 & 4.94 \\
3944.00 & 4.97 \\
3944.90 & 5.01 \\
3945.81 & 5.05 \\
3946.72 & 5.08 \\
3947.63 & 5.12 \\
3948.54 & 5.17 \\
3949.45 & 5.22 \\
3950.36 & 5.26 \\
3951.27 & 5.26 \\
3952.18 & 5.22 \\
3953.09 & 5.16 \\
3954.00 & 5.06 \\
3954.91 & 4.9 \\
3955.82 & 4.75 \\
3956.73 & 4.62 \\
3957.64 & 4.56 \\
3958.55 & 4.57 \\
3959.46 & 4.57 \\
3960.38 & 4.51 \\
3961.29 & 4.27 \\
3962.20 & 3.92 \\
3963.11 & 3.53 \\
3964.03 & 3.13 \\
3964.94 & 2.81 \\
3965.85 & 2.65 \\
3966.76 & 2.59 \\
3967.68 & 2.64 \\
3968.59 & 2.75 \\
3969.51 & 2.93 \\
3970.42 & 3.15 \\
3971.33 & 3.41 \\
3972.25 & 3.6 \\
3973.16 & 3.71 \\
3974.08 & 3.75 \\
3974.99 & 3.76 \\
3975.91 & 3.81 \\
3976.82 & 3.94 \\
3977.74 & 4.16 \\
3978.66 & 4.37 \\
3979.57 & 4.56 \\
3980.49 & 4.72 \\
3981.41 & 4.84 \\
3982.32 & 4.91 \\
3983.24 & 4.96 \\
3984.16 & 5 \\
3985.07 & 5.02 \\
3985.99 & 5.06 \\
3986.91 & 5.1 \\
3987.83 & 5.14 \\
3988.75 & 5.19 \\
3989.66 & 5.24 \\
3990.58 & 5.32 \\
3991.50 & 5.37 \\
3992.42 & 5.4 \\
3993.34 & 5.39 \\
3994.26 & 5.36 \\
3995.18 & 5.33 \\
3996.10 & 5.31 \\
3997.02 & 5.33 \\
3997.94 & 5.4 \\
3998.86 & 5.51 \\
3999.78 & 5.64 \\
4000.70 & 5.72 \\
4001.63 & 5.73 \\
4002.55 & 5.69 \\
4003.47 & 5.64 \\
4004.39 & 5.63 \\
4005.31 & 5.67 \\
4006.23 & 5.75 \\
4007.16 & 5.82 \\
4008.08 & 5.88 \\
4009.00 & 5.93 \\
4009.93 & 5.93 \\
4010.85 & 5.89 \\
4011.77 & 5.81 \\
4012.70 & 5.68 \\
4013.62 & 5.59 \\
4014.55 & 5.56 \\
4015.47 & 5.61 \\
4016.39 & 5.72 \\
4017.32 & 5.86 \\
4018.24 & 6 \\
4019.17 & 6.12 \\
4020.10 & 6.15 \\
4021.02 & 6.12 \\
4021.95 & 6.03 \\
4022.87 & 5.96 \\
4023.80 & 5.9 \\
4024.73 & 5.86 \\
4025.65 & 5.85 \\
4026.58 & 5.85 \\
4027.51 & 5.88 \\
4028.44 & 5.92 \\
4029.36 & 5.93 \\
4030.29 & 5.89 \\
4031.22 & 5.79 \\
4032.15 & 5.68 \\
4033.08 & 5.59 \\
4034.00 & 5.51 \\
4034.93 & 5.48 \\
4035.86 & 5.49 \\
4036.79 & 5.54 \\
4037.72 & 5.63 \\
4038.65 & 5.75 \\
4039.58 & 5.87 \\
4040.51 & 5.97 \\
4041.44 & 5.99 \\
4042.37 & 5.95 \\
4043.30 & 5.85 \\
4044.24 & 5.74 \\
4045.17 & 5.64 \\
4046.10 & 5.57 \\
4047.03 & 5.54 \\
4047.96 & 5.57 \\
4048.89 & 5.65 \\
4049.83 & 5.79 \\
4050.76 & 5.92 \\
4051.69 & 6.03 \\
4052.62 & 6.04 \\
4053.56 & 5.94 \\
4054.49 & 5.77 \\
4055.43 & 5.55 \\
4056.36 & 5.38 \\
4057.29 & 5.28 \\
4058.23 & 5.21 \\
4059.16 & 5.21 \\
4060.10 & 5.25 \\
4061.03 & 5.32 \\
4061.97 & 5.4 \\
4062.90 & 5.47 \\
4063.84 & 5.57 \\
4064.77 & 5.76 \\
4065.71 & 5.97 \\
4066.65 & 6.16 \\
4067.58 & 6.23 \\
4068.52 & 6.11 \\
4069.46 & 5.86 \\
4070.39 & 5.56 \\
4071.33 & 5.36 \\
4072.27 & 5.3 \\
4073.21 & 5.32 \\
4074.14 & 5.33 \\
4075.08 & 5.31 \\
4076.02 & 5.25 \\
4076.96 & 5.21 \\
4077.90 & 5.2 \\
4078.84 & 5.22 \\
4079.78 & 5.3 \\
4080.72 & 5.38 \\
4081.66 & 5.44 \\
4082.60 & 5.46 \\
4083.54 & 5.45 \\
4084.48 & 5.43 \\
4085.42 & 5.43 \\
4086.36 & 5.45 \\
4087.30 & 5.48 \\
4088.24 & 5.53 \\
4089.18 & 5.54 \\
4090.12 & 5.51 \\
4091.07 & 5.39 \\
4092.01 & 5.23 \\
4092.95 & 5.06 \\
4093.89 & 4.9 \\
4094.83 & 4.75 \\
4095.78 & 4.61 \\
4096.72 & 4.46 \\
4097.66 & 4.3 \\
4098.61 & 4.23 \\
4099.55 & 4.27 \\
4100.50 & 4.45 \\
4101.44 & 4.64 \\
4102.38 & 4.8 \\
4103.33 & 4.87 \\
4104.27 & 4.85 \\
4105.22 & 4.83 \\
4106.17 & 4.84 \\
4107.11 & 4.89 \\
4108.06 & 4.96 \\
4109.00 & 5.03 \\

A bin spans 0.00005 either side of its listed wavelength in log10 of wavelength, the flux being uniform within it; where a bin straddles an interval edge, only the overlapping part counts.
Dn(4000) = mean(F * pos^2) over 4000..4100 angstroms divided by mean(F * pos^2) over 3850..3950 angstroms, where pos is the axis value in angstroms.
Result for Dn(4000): 1.35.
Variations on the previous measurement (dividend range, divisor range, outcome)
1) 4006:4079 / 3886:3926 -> 1.37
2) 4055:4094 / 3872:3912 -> 1.41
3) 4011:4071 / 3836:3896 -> 1.47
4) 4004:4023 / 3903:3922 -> 1.30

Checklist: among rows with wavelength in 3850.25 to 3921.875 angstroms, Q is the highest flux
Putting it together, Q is 5.21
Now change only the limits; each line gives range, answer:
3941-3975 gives 5.26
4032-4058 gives 6.04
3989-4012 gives 5.93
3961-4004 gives 5.73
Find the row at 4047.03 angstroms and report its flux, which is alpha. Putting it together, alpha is 5.54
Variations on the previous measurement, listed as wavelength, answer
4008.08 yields 5.88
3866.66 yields 5.01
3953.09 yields 5.16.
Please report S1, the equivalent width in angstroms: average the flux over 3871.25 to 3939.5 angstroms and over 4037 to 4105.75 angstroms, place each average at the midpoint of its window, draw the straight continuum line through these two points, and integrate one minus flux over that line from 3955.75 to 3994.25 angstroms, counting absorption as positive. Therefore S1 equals 4.1 angstroms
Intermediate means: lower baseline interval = 4.25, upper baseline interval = 5.4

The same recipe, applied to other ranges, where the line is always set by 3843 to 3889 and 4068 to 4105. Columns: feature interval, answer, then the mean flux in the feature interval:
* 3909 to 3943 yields 1.87 angstroms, 4.38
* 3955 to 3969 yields 2.93 angstroms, 3.76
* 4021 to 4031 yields -1.92 angstroms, 5.91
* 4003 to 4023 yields -3.71 angstroms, 5.83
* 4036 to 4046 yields -1.53 angstroms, 5.77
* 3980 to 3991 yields -0.48 angstroms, 5.04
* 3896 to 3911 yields 0.08 angstroms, 4.54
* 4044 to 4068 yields -2.81 angstroms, 5.65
